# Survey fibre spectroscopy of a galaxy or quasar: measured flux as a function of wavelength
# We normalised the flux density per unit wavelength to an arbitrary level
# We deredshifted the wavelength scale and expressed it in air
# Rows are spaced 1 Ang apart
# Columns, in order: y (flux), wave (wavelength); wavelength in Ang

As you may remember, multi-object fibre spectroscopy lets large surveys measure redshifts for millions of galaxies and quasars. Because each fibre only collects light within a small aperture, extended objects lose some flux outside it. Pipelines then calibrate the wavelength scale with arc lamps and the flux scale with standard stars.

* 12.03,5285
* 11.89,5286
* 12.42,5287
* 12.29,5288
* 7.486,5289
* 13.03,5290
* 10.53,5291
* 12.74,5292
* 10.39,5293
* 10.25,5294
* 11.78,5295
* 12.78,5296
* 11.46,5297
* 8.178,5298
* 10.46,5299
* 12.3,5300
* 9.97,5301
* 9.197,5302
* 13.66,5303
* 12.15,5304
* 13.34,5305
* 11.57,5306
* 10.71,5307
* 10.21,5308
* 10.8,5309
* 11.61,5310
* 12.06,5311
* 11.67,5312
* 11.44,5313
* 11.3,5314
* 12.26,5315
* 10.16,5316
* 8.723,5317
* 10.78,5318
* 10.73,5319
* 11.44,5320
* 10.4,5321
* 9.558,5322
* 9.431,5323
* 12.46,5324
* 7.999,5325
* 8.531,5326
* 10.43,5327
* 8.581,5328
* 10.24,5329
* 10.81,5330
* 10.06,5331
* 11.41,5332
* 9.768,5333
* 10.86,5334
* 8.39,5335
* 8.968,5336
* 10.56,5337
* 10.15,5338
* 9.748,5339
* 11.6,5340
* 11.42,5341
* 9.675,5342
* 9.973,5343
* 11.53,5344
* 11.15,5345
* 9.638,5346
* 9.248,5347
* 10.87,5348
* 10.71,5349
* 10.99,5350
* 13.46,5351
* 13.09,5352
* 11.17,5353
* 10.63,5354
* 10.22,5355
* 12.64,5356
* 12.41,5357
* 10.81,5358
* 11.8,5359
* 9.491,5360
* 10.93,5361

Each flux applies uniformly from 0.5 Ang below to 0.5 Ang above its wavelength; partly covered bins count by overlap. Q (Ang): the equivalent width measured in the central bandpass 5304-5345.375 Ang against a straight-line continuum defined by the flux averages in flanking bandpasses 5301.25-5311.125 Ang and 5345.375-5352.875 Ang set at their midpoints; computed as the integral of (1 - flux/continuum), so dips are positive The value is 2.8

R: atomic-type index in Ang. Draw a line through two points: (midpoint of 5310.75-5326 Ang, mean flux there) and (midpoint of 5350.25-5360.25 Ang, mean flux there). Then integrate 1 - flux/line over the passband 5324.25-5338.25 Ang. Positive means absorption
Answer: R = 1.5 Ang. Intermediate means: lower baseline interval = 10.6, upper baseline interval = 11.6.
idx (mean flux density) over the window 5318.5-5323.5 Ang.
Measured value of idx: 10.3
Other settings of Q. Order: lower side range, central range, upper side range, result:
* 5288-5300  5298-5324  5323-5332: -1.42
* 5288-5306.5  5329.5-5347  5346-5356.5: 1.43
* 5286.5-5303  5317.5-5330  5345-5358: 1.19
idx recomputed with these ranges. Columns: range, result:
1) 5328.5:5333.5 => 10.5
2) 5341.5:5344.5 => 10.4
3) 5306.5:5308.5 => 10.5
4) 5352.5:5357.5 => 11.4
